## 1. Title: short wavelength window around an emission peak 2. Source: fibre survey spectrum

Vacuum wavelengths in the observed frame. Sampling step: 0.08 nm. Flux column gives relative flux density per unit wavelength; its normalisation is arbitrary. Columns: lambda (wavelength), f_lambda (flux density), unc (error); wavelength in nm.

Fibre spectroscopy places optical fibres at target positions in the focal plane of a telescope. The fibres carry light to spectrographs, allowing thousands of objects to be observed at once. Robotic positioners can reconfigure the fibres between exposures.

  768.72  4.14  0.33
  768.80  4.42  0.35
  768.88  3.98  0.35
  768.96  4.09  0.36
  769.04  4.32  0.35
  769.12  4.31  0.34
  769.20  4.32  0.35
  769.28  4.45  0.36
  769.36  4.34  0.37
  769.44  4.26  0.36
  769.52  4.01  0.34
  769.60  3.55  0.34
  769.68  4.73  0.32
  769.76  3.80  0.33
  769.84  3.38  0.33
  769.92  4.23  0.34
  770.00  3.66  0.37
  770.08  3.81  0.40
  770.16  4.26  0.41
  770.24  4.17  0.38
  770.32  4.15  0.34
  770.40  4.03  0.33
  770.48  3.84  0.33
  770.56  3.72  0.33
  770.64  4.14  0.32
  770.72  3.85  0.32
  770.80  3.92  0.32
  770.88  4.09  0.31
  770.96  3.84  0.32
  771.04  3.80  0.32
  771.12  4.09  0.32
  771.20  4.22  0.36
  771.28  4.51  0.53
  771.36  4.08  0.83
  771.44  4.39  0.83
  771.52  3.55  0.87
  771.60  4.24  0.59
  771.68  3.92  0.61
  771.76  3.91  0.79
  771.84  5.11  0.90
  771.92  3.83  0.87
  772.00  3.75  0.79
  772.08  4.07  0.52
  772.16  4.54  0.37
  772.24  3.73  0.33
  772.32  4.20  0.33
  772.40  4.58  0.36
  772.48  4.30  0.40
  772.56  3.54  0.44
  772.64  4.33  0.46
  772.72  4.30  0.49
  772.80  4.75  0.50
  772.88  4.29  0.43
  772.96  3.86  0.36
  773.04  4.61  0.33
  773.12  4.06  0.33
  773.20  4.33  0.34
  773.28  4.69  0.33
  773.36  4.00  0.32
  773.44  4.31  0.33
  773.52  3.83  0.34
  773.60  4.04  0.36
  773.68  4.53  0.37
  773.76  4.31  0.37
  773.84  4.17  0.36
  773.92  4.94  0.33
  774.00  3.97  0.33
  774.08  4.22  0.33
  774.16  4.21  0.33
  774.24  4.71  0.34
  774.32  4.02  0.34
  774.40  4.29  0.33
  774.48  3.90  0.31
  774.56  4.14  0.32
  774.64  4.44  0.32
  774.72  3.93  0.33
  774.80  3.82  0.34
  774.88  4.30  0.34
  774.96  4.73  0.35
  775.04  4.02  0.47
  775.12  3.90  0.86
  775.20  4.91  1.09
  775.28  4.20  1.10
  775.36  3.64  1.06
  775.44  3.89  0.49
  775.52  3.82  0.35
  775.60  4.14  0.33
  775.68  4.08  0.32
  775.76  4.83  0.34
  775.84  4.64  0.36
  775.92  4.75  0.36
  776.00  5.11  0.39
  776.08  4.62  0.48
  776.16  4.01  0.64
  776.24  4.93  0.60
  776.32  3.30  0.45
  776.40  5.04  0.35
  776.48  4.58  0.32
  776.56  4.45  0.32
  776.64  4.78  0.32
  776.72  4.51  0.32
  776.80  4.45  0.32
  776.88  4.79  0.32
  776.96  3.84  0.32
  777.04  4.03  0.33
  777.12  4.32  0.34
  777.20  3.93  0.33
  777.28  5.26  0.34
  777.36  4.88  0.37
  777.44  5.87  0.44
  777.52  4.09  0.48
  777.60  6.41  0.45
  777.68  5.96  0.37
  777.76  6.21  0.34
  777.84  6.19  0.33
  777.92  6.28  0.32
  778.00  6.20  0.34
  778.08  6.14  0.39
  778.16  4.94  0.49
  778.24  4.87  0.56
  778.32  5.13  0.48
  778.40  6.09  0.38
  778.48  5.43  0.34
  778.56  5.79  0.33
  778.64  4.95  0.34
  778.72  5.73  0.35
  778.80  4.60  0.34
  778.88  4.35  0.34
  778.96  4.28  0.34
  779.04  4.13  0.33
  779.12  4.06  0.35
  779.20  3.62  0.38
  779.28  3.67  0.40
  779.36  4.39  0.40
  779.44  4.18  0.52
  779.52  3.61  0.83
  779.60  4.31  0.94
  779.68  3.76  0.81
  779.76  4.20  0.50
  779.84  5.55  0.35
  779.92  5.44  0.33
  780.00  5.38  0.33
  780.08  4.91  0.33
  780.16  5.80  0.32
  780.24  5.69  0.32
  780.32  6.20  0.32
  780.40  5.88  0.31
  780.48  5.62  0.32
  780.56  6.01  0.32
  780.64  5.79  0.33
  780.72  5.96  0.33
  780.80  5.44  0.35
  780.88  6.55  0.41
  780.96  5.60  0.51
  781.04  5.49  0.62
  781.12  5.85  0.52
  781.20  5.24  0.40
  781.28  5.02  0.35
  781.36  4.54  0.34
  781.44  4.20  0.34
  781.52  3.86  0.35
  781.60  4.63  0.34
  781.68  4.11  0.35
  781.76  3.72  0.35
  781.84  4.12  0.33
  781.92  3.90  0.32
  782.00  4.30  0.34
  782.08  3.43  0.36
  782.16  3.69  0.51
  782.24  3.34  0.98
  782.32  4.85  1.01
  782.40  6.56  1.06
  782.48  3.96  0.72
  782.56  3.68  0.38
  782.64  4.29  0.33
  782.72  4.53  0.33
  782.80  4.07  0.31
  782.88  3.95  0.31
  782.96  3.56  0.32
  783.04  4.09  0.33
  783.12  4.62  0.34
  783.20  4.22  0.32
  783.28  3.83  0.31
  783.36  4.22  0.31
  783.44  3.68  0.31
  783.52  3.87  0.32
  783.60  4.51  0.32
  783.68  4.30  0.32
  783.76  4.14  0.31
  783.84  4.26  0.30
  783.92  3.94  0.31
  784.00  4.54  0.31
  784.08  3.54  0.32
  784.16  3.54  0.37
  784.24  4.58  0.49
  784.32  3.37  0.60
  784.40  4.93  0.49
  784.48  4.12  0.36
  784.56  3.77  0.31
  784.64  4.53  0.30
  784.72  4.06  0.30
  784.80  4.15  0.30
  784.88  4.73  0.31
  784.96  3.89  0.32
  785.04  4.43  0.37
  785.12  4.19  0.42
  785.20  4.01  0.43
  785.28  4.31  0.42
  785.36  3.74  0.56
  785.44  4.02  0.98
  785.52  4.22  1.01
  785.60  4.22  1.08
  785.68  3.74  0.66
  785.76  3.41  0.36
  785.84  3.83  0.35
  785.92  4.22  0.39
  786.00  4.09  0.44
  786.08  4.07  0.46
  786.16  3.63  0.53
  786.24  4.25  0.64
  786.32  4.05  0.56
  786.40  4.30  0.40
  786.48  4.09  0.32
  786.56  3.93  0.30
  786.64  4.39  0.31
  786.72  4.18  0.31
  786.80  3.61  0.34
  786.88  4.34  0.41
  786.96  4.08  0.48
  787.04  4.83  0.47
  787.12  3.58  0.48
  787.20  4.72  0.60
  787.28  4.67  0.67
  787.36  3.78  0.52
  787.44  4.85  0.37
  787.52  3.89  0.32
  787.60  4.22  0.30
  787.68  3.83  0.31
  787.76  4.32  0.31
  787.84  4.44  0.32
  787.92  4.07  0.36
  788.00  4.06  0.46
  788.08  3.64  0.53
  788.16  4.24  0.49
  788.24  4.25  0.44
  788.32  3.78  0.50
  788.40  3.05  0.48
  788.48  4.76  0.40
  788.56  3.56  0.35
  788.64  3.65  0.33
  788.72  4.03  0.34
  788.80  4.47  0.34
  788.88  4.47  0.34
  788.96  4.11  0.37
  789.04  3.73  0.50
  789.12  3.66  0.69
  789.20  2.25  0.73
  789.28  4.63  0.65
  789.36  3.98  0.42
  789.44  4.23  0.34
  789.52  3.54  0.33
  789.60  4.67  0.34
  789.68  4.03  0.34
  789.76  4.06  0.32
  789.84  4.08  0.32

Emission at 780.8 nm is [N II]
